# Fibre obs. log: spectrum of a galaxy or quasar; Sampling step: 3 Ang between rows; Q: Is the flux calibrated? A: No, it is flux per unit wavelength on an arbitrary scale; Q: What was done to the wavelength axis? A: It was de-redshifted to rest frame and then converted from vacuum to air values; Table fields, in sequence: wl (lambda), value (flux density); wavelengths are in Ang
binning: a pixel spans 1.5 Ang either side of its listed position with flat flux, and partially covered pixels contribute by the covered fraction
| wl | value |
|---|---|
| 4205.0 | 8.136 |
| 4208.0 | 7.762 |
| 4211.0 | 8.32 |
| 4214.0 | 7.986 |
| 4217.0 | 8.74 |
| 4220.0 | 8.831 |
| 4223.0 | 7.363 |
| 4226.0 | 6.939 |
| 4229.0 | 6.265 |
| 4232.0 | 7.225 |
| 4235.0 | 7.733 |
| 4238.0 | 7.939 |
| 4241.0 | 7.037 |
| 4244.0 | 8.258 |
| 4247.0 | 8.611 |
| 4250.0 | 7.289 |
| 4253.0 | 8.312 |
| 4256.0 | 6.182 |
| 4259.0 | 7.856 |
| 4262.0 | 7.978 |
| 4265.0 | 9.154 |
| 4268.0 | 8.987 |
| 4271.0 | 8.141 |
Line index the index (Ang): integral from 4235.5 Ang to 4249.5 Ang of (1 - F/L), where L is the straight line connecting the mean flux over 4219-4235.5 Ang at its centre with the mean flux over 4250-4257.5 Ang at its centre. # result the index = -1.2 Ang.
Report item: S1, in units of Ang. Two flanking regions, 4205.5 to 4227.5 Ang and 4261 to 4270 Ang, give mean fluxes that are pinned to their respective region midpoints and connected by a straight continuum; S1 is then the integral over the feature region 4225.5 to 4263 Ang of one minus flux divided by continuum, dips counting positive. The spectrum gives 4.0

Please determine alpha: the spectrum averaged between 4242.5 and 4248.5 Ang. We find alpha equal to 8.43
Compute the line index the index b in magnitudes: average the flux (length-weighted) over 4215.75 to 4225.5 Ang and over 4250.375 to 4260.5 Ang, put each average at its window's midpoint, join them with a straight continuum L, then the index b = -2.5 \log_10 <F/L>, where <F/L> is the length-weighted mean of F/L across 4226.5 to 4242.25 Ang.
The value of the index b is 0.09 mag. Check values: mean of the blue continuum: 8.16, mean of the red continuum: 7.43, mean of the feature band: 7.22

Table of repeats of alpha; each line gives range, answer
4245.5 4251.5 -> 7.95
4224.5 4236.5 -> 7.04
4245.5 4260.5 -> 7.65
